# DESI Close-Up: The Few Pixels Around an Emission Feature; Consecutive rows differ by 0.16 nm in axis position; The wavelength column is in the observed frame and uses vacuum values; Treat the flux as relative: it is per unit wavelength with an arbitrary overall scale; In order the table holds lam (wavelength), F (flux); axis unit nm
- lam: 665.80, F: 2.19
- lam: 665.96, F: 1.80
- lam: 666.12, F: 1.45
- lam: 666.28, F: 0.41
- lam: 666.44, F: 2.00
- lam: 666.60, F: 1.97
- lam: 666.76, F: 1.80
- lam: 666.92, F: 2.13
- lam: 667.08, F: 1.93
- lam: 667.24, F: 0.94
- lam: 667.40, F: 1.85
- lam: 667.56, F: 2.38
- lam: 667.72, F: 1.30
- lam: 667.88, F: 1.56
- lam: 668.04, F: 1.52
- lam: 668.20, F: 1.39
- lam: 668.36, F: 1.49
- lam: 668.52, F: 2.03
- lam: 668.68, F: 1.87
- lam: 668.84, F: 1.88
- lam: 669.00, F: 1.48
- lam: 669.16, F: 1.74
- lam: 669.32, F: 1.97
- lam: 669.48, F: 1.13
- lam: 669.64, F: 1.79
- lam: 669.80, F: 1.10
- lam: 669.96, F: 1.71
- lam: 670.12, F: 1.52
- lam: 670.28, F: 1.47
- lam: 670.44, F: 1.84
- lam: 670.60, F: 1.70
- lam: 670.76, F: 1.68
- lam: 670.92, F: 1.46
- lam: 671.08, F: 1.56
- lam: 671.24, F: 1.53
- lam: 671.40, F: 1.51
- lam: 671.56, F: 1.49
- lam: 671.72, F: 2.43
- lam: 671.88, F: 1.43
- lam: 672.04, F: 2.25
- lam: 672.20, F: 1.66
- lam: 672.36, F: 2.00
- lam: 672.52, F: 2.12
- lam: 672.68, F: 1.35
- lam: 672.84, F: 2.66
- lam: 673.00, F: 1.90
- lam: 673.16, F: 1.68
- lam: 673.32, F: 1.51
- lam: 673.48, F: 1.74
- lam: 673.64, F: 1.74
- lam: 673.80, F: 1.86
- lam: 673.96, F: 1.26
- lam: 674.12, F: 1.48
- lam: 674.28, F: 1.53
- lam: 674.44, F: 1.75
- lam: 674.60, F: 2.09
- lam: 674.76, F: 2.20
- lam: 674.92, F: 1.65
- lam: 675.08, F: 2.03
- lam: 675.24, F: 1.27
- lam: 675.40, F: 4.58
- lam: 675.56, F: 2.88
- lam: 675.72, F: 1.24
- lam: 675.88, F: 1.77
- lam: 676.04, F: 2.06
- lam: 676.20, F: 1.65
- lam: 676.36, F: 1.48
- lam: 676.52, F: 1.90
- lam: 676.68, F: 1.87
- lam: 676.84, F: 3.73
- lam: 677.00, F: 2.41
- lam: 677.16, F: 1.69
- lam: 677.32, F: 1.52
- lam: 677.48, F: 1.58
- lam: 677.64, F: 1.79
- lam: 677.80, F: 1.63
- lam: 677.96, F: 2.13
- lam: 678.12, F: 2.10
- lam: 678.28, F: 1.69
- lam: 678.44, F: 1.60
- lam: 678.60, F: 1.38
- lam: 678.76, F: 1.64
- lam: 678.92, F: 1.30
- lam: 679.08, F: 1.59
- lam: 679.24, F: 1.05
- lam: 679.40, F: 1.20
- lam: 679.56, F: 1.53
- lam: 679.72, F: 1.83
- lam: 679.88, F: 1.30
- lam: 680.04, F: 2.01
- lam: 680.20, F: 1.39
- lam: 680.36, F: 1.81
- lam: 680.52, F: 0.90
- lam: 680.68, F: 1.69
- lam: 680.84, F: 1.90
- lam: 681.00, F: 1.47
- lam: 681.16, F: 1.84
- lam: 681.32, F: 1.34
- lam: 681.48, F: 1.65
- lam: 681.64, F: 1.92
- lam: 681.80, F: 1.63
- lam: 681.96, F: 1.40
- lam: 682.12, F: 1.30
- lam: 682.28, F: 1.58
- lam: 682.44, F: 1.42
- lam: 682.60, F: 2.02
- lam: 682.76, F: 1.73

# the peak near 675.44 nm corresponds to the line [S II]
